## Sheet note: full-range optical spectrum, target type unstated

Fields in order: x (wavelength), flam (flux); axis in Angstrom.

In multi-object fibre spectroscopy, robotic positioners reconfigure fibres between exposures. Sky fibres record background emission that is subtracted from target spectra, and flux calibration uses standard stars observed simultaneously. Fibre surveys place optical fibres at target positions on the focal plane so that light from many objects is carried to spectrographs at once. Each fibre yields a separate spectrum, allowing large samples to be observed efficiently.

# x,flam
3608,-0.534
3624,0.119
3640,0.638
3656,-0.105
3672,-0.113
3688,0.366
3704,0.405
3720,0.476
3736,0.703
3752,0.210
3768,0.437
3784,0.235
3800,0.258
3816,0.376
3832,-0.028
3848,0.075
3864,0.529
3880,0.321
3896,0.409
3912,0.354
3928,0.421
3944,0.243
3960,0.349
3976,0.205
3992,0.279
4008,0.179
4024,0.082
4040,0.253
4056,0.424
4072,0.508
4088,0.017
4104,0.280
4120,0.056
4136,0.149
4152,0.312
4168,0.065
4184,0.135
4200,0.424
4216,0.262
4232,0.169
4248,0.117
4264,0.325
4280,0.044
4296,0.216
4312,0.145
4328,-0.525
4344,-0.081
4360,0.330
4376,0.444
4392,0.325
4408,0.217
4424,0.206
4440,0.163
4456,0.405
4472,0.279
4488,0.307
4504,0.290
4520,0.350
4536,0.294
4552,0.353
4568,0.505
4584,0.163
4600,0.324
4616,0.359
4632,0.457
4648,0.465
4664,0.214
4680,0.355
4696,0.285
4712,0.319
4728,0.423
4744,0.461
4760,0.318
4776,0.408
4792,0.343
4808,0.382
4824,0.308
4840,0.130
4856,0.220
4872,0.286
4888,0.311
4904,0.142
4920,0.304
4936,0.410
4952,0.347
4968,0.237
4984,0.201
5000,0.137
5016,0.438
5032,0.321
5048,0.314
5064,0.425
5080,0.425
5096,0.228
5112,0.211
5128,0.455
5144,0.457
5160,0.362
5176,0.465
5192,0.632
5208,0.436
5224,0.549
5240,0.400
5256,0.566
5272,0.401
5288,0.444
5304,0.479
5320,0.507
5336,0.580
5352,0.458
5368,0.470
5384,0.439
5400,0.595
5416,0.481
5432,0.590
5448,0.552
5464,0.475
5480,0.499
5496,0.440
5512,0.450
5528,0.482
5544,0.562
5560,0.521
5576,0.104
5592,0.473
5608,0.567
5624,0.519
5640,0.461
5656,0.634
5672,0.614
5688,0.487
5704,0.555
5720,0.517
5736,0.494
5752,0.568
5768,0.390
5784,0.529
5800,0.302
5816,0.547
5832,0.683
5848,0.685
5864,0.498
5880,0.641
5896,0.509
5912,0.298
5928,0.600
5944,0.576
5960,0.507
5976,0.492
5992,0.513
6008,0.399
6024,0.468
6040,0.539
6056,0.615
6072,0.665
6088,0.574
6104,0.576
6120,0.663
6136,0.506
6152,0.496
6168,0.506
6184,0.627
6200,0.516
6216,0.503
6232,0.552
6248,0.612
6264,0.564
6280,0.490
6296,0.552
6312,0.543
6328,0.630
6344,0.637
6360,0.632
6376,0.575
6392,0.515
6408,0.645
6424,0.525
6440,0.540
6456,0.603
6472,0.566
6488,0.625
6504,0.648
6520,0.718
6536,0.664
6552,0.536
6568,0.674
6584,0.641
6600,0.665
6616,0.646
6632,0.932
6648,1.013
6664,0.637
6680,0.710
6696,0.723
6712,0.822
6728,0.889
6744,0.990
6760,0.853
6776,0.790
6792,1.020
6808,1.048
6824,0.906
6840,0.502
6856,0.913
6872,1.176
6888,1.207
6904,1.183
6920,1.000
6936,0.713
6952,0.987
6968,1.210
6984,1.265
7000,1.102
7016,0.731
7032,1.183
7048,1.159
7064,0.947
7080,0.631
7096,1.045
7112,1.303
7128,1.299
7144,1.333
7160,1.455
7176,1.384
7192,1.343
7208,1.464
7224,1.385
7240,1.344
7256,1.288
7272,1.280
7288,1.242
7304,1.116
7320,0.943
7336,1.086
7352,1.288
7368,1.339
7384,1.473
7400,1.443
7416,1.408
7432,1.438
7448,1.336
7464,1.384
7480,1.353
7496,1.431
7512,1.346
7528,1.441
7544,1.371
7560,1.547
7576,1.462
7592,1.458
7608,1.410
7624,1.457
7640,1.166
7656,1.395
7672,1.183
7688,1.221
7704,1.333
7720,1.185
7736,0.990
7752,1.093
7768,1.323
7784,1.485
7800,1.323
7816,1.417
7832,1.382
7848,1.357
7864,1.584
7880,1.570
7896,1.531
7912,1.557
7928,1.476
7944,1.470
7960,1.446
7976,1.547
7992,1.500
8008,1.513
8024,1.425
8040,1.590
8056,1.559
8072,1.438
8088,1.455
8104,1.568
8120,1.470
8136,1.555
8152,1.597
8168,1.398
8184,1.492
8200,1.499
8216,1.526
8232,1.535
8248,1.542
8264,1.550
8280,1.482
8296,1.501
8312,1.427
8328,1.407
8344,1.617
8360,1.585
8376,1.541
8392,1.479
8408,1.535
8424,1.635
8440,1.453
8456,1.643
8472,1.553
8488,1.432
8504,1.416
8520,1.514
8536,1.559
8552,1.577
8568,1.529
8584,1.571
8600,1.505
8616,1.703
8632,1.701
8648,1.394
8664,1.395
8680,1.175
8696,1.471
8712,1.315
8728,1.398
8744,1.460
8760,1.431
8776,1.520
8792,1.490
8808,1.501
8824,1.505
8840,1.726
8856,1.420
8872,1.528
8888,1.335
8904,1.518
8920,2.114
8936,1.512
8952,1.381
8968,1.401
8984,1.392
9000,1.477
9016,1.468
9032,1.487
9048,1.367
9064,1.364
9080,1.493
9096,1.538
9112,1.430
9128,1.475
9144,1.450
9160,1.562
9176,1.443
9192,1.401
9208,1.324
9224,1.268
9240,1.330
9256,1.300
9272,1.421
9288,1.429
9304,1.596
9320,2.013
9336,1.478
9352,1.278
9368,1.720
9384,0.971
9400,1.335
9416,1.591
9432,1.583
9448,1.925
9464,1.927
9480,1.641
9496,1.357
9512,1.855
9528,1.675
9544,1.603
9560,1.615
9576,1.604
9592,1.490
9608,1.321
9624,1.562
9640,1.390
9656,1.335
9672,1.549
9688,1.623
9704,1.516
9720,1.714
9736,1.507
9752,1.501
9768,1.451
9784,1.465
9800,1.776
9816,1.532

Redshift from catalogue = 0.782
